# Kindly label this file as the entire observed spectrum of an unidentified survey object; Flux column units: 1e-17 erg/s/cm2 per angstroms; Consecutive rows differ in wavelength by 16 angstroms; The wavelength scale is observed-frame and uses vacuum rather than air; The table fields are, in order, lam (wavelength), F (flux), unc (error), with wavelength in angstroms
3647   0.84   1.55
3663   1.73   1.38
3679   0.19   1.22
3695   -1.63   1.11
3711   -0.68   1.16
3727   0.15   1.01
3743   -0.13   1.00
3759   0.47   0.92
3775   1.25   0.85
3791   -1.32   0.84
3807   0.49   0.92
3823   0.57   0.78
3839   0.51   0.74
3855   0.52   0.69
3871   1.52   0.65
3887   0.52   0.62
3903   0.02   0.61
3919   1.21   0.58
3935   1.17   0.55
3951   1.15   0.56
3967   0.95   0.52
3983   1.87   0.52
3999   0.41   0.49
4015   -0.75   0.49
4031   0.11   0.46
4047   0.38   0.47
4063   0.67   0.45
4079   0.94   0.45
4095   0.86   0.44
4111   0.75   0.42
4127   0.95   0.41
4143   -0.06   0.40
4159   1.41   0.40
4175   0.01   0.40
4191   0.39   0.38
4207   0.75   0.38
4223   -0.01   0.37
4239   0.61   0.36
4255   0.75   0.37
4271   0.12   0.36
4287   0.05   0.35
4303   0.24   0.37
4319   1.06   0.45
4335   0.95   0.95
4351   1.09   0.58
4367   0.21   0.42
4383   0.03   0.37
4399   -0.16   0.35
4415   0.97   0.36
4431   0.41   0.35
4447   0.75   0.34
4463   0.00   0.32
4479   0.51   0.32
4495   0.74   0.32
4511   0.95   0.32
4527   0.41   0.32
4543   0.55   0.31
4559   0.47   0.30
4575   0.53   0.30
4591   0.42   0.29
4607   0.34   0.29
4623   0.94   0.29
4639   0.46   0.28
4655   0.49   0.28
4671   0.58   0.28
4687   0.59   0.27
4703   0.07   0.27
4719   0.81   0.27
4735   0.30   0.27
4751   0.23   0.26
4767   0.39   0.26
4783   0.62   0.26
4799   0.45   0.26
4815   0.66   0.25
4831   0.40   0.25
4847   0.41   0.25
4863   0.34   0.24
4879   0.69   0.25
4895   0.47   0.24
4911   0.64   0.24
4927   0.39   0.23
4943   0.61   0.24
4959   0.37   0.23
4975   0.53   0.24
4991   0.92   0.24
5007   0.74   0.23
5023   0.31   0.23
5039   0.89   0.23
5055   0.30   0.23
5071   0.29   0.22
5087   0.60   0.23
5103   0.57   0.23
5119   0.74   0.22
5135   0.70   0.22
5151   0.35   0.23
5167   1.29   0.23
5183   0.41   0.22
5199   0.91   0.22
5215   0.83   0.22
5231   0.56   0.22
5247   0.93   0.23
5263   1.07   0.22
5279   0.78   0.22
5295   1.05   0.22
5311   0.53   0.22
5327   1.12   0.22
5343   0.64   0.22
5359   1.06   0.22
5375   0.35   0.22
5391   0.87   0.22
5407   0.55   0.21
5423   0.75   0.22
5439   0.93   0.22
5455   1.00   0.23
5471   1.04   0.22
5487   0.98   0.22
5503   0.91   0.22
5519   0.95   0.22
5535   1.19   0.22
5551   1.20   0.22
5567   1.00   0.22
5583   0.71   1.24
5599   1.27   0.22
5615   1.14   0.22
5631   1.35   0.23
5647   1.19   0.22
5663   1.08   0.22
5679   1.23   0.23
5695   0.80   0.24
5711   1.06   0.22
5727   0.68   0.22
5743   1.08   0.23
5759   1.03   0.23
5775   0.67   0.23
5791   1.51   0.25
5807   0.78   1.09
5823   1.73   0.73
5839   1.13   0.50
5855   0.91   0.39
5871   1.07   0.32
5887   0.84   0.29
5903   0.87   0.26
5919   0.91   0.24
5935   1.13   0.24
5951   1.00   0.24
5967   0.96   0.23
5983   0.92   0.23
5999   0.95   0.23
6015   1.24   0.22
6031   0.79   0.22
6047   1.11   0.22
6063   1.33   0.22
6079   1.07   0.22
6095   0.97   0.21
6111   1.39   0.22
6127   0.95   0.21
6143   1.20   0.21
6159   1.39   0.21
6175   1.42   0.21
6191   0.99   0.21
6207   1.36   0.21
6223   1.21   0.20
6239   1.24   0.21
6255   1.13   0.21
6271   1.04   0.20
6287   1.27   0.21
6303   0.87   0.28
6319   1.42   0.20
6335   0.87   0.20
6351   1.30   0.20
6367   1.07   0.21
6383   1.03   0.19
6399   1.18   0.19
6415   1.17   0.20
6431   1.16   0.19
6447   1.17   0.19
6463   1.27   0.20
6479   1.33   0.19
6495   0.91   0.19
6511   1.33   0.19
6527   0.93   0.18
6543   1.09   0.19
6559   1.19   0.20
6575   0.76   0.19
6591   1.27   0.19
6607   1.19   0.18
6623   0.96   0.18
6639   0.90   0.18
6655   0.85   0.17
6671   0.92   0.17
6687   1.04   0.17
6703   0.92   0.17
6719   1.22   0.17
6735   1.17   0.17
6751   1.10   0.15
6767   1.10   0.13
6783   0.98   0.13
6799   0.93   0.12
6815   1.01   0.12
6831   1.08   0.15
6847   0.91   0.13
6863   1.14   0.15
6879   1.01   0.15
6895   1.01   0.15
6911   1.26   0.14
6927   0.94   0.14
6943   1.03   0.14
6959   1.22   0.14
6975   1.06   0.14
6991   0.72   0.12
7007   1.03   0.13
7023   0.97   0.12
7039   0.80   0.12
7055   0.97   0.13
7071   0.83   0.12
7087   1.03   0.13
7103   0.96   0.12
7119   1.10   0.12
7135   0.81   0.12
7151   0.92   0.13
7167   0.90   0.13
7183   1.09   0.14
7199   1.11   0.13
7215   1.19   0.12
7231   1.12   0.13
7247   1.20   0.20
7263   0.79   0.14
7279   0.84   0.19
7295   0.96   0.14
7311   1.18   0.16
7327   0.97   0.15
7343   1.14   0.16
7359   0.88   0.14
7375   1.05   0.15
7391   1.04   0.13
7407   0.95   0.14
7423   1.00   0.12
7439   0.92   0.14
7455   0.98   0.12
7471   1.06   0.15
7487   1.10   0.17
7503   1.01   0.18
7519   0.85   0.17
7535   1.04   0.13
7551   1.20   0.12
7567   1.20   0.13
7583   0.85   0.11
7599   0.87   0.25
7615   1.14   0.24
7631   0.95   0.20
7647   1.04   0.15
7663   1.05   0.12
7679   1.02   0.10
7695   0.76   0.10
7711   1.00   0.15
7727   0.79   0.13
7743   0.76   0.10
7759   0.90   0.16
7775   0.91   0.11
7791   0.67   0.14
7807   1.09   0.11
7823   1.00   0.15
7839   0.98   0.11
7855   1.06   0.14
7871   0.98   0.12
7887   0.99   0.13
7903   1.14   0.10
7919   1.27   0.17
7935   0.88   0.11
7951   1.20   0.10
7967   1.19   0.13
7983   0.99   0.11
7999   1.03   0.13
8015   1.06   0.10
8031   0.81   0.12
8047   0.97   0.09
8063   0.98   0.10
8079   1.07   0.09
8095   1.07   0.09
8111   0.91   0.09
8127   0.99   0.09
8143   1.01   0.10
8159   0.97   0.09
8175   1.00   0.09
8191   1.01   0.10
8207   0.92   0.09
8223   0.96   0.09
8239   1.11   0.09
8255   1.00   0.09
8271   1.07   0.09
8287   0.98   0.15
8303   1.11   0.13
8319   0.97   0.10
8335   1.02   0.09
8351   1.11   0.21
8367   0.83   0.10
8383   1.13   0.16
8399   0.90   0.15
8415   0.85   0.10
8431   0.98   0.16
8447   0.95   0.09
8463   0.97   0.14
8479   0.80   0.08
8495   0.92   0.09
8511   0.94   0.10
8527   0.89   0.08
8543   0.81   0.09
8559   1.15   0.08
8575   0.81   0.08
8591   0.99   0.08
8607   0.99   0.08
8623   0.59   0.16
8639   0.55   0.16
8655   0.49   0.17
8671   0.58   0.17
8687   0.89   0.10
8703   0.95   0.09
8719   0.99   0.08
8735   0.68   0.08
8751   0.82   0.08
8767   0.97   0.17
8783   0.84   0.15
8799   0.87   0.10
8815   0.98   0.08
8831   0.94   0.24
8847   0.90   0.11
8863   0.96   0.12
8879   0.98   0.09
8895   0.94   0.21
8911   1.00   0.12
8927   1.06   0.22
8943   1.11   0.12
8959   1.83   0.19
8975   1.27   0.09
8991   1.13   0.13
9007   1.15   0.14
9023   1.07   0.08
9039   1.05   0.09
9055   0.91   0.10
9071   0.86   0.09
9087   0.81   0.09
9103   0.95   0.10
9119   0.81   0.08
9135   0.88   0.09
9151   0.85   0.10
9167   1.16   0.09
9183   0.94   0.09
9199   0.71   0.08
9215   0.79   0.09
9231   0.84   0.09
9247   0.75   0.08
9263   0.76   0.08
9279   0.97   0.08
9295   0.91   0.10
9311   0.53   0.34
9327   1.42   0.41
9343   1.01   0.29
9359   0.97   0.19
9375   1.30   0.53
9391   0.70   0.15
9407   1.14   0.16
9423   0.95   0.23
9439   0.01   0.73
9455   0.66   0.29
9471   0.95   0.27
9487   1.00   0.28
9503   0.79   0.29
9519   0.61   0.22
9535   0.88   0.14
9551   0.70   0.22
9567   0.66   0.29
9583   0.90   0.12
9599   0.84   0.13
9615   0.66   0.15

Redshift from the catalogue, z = 0.36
